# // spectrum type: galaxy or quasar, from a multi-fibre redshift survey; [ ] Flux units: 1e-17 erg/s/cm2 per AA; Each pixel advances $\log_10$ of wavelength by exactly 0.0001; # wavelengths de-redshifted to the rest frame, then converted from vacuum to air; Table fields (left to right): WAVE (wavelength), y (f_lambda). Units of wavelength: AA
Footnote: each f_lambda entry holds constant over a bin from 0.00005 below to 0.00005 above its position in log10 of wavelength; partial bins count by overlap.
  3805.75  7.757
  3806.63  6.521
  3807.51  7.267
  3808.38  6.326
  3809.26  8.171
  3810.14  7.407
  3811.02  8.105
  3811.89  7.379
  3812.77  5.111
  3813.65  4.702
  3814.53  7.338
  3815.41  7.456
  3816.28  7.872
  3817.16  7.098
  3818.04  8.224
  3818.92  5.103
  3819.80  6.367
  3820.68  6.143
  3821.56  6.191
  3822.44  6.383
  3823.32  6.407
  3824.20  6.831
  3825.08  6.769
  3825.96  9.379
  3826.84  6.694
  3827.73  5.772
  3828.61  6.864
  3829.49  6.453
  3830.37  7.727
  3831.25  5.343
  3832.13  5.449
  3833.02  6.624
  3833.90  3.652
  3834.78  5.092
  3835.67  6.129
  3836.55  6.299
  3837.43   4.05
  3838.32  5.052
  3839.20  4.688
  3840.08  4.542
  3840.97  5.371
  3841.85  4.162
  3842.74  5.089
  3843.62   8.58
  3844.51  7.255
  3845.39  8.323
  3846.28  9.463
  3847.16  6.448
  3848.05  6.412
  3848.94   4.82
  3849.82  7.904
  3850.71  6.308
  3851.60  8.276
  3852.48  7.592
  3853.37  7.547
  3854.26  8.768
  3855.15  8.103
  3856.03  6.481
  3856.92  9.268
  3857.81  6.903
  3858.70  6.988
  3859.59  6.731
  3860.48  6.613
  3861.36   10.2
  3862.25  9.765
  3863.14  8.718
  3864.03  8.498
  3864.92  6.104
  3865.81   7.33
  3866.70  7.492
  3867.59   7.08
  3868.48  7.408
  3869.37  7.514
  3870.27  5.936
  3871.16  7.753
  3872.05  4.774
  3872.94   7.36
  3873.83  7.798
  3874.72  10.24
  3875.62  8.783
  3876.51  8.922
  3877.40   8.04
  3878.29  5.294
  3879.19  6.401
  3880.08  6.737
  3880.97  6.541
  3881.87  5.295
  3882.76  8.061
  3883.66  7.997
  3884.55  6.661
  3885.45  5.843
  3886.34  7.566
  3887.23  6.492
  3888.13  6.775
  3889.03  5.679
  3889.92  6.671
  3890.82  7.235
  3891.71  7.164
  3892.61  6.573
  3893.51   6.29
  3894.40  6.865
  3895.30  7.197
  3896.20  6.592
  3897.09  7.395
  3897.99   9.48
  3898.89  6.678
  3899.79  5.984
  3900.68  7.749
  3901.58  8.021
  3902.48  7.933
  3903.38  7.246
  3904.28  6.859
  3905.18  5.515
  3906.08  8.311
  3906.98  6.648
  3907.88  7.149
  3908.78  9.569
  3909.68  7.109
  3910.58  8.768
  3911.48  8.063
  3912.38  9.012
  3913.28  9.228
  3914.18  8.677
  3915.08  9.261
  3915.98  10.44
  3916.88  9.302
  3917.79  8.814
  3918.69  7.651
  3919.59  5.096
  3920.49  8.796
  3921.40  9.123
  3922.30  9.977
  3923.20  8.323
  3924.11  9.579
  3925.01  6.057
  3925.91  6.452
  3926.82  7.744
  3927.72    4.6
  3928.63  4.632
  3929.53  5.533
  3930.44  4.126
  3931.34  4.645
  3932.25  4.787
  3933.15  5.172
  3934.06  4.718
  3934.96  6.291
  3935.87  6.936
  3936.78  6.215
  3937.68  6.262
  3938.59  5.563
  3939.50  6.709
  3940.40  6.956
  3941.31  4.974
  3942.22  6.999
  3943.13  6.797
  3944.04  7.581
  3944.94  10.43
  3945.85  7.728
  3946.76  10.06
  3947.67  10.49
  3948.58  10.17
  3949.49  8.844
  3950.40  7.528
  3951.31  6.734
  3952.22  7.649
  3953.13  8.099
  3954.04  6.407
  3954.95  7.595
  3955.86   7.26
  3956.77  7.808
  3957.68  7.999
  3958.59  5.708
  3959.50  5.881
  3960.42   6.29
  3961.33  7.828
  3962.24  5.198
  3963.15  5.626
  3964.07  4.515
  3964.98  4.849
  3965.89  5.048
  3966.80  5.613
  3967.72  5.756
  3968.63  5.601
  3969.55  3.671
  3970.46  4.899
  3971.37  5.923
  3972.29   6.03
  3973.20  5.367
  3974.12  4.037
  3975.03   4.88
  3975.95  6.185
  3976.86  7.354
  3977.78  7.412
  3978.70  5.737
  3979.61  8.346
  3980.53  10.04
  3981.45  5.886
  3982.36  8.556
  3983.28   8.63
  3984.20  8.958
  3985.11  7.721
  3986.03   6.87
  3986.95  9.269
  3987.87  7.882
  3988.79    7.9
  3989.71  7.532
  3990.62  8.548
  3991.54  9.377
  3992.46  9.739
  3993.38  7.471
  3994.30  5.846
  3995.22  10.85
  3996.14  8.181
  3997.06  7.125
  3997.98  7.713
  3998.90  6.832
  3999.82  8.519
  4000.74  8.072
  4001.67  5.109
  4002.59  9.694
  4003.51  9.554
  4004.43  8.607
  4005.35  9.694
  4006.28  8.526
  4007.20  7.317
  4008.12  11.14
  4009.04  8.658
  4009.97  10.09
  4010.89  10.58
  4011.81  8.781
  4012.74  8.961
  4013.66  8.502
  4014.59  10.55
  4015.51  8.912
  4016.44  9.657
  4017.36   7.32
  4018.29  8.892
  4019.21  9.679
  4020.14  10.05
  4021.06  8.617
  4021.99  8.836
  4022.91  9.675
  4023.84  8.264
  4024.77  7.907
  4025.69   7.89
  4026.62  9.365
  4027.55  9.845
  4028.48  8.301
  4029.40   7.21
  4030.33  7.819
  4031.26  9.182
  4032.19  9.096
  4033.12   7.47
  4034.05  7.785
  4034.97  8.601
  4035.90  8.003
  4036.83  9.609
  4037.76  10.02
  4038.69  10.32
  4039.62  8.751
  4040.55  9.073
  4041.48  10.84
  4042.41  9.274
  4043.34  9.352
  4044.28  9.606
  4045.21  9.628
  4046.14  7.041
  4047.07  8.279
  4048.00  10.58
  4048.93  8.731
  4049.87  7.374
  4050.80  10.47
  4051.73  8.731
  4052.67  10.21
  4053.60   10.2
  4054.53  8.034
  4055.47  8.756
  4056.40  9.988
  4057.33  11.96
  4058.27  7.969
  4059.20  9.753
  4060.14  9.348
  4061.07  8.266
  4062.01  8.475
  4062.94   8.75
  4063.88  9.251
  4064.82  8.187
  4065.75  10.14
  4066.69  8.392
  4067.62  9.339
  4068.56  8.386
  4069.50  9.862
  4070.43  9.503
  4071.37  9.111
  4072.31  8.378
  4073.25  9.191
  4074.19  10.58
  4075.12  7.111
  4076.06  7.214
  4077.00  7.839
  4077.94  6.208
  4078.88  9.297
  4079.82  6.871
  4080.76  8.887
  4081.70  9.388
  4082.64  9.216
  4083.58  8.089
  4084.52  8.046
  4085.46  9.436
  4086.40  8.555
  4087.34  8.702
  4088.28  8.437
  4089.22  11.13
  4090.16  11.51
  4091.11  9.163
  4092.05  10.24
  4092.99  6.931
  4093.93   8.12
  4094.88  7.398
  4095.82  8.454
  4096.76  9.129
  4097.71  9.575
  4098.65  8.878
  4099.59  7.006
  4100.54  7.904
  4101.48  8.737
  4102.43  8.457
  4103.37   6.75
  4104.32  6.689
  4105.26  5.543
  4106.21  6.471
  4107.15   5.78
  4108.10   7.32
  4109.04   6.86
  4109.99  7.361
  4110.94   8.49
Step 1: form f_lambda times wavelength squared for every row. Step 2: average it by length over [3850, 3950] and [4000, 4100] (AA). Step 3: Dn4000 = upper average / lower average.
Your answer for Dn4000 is 1.30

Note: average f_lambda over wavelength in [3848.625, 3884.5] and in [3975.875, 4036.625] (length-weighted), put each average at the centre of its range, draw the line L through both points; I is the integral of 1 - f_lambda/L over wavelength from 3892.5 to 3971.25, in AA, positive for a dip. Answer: 8.3 AA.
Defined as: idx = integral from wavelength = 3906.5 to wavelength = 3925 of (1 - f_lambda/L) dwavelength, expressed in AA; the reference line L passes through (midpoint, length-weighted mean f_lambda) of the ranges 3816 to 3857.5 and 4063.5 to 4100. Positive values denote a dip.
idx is -3.03 AA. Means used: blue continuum 6.58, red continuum 8.75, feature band 8.47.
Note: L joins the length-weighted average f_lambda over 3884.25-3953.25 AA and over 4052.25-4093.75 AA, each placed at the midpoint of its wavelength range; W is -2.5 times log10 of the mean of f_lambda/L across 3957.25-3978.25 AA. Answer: 0.341 mag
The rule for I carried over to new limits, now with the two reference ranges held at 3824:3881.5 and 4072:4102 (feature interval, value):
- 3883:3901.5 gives 0.6 AA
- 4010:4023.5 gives -1.9 AA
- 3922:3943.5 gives 3.7 AA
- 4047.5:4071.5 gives -2.3 AA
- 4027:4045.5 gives -1.6 AA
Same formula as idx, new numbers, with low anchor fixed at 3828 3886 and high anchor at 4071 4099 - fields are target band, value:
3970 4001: 1.85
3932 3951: 0.91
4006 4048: -3.74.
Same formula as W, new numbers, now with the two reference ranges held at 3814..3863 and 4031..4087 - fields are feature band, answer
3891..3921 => -0.04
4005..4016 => -0.10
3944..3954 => -0.10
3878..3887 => 0.08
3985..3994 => 0.01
